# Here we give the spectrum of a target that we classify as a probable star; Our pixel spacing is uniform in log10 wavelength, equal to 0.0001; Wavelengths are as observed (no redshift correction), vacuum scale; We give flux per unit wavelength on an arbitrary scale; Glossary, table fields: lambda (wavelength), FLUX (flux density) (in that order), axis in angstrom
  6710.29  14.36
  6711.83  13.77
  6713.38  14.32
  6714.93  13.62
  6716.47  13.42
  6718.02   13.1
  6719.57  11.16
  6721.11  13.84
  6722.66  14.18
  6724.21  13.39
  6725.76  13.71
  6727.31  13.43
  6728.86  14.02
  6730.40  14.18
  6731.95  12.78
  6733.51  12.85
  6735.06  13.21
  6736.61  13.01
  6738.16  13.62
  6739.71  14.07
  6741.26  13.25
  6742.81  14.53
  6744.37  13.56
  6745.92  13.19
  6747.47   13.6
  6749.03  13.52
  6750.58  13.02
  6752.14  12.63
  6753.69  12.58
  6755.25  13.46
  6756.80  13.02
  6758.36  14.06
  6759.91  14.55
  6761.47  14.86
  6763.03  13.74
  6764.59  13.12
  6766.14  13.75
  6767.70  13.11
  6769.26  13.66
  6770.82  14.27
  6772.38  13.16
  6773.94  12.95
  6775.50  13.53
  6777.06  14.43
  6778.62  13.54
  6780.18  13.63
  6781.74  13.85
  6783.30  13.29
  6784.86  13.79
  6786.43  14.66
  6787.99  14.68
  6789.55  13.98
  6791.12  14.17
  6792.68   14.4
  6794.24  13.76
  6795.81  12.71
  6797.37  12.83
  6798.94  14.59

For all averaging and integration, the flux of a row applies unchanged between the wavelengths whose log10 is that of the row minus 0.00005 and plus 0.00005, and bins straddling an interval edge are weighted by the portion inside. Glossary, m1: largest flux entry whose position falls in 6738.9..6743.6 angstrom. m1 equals 14.53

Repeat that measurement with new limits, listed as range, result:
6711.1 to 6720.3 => 14.32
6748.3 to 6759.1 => 14.06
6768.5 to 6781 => 14.43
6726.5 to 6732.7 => 14.18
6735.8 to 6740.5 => 14.07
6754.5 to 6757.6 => 13.46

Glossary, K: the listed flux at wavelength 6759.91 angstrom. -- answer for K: 14.55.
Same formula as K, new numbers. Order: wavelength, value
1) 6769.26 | 13.66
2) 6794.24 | 13.76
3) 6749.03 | 13.52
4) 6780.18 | 13.63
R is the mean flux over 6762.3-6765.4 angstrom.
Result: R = 13.5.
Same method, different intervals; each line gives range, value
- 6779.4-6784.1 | 13.6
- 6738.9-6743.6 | 13.9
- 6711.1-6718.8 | 13.6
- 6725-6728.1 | 13.6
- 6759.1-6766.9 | 14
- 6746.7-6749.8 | 13.5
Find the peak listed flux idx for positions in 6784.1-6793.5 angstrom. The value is 14.68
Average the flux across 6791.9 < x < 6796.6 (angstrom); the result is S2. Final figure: 13.6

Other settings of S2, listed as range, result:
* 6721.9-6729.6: 13.7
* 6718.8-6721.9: 12.5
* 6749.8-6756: 12.9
